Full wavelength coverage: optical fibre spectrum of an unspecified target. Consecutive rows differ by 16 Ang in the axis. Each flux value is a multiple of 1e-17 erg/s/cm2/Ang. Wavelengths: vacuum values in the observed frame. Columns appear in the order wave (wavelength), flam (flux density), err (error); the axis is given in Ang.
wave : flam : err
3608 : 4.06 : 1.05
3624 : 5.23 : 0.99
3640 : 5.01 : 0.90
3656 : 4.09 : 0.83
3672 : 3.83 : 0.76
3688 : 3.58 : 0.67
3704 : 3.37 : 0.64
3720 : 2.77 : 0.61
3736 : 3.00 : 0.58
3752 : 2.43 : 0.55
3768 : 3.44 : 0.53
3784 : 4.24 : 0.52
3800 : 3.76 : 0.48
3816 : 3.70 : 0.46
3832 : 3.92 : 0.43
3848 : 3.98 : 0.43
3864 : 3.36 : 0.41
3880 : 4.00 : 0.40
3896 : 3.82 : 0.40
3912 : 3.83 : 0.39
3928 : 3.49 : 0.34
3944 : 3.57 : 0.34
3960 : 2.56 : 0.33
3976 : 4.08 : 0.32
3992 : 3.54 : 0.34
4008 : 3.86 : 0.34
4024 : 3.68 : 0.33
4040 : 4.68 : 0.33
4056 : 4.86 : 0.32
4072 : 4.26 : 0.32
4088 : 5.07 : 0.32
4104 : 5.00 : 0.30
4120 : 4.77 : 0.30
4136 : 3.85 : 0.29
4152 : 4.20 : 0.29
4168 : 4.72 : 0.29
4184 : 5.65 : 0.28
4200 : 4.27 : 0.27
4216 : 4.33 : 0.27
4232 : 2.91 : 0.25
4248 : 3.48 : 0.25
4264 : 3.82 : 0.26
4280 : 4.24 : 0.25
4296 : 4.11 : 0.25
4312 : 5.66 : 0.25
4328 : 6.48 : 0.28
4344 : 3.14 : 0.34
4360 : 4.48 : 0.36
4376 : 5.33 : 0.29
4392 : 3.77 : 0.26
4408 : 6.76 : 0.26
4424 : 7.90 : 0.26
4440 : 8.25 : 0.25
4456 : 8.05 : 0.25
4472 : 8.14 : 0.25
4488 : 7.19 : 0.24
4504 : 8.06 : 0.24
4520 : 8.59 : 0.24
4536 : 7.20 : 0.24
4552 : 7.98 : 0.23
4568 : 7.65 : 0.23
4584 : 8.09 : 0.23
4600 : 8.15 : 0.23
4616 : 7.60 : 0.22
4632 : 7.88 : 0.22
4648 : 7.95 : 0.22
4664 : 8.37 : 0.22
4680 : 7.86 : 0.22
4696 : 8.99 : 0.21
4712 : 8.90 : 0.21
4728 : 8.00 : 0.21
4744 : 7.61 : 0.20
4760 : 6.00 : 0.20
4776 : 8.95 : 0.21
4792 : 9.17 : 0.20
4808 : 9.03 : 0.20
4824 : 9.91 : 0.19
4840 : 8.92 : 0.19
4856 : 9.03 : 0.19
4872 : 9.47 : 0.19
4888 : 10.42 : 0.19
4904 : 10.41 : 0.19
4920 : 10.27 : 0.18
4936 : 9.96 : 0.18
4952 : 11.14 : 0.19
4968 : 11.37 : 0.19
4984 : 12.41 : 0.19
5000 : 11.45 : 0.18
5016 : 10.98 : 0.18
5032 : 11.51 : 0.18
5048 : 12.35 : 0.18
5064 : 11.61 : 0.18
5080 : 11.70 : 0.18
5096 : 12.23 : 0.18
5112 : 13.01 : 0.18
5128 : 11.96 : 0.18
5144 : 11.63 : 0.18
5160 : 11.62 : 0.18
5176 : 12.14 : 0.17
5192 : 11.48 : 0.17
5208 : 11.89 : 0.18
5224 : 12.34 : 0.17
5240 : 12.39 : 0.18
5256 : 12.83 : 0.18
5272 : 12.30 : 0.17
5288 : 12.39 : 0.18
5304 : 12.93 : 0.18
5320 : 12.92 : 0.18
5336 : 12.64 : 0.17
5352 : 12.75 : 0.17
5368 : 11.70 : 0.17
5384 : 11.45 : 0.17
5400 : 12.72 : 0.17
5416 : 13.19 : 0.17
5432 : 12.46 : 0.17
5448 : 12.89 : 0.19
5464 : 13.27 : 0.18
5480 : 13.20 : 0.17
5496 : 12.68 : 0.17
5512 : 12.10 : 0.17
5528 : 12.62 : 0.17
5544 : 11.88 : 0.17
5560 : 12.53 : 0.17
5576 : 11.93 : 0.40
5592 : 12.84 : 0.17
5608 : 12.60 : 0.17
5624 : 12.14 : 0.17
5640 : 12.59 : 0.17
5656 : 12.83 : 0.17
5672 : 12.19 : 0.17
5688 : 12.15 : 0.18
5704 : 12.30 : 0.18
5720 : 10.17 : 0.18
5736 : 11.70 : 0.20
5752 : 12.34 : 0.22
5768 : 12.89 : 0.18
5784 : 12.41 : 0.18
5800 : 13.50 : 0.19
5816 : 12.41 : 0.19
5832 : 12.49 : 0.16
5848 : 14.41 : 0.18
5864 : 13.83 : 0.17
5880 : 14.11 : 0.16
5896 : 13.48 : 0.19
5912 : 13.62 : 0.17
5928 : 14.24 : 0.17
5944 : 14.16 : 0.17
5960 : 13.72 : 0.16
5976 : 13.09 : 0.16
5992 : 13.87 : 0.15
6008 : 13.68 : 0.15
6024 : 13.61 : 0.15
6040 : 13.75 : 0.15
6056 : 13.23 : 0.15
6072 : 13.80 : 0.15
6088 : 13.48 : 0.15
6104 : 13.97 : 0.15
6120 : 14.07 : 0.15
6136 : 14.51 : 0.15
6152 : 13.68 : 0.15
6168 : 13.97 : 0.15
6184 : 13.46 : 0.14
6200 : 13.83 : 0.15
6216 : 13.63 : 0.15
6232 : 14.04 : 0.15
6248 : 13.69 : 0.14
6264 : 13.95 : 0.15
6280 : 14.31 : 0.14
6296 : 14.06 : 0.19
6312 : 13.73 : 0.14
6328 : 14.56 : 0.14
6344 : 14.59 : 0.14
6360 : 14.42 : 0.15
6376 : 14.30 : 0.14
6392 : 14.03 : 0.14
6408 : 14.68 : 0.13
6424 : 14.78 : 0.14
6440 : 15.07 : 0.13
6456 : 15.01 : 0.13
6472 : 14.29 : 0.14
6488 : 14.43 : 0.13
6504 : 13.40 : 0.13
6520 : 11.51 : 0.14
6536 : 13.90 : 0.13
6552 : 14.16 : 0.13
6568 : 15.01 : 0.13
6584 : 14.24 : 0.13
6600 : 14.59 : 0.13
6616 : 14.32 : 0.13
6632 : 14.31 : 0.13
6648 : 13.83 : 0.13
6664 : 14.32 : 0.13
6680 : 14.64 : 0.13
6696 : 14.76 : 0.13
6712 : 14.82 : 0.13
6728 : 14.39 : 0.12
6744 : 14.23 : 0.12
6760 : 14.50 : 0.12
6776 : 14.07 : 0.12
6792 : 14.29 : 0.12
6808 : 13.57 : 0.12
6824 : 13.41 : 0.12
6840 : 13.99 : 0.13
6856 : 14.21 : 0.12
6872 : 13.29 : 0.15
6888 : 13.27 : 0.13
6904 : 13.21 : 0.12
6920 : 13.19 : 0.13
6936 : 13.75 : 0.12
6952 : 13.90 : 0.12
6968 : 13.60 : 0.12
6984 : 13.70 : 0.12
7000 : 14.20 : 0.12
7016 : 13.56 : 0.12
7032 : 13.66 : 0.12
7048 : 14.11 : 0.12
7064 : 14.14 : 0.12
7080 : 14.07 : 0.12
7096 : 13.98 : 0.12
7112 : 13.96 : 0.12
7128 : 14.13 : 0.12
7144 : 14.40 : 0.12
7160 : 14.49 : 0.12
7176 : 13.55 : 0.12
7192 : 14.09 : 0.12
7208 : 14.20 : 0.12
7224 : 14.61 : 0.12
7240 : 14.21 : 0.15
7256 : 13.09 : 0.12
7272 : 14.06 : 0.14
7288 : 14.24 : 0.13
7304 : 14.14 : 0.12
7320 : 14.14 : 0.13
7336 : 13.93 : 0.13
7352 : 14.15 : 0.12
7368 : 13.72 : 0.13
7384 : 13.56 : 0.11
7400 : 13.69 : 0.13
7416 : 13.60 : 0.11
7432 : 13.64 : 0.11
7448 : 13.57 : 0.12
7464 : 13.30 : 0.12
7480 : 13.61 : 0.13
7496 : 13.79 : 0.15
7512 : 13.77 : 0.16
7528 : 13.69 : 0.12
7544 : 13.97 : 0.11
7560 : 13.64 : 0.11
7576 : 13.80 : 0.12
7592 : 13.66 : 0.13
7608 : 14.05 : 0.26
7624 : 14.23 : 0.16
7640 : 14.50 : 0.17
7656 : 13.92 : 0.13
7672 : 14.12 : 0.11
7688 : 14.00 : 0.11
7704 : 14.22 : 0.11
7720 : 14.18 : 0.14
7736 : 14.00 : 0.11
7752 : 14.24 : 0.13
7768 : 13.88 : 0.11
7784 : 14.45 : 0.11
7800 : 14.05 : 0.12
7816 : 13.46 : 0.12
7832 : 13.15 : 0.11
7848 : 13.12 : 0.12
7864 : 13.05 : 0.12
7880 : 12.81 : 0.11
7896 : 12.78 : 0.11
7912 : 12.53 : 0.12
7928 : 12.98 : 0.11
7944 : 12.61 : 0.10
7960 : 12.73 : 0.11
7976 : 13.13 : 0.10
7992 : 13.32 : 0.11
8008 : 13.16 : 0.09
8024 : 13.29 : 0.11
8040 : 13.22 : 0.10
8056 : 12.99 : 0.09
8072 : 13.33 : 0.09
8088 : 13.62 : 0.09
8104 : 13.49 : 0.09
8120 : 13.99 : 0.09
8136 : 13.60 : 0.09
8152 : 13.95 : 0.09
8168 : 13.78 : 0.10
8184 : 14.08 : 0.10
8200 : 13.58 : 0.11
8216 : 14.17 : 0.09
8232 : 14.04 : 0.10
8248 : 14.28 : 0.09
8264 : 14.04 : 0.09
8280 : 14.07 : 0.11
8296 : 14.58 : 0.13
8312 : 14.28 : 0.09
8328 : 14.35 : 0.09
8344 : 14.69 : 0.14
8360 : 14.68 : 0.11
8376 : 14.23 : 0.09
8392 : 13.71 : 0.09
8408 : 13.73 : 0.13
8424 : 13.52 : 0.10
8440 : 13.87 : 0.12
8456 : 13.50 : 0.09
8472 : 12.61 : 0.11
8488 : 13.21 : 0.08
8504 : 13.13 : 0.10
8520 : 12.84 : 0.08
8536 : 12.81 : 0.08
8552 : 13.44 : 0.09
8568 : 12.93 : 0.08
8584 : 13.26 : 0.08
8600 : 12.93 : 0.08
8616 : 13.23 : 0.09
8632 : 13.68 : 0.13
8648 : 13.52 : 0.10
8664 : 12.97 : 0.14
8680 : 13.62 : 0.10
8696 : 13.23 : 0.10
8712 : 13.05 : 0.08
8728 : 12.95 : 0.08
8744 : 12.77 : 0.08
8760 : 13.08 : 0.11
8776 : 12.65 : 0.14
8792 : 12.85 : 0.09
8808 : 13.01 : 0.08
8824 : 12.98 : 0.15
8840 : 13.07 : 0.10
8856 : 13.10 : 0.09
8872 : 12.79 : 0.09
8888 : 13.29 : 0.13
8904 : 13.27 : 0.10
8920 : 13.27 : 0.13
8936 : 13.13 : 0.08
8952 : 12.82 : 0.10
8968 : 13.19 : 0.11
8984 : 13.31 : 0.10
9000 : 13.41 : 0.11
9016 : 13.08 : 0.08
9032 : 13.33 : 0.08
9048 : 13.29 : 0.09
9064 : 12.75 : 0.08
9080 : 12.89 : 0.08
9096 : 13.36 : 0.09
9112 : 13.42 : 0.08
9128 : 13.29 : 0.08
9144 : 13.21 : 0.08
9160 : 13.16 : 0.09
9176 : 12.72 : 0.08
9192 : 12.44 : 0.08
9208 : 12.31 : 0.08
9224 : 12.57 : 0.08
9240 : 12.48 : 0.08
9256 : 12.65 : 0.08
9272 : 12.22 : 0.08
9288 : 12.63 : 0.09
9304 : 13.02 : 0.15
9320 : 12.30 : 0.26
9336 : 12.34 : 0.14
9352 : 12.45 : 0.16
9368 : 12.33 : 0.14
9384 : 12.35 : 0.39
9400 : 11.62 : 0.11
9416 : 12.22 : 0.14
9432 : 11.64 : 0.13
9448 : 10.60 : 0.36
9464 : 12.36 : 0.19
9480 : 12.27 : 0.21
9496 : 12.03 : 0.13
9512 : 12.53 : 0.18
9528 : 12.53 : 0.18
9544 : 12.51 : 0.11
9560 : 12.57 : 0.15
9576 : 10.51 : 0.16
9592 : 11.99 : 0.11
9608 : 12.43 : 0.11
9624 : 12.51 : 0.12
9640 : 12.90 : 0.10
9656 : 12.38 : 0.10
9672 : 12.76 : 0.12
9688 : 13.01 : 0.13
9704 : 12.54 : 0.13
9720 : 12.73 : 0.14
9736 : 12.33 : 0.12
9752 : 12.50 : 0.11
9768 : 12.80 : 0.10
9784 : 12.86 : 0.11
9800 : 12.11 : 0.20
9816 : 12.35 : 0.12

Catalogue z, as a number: 0.105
